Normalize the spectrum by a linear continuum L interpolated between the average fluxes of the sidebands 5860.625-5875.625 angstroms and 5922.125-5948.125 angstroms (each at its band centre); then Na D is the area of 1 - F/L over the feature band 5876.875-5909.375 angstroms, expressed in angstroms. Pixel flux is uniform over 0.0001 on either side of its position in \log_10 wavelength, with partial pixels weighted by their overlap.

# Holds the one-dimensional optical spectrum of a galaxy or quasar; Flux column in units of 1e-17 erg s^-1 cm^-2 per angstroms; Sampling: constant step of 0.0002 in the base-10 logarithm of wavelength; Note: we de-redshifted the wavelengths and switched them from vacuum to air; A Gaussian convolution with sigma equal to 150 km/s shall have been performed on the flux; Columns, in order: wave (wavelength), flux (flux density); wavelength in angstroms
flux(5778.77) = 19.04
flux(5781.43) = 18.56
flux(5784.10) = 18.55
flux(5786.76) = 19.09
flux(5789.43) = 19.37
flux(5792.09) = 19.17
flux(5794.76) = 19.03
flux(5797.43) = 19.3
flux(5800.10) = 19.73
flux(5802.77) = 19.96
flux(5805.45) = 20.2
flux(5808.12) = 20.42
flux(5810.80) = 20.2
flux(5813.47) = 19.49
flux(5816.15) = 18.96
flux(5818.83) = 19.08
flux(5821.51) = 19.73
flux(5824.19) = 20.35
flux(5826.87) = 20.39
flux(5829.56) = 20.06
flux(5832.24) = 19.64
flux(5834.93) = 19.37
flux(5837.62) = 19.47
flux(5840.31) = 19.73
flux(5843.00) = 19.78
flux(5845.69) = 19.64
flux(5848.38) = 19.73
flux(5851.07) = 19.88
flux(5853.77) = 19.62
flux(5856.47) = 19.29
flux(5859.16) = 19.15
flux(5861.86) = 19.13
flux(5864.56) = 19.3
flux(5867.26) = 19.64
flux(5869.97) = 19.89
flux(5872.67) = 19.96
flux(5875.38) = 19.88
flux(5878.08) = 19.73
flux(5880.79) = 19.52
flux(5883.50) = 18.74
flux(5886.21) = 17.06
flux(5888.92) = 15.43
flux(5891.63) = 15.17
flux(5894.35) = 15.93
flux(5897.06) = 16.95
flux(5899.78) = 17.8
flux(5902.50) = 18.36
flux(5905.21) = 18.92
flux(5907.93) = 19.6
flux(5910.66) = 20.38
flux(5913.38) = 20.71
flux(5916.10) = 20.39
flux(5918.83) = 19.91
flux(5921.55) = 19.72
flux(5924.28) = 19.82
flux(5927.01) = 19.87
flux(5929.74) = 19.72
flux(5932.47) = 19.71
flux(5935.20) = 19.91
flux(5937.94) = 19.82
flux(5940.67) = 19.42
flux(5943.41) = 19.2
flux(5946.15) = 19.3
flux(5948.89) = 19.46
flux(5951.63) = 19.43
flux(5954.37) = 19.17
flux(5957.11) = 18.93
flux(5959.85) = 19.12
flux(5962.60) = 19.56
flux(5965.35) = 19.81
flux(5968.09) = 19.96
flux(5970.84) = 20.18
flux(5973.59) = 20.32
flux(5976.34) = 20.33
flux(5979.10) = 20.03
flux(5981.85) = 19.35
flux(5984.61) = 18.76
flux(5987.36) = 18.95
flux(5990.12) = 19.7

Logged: 3.1 angstroms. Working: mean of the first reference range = 19.6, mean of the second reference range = 19.6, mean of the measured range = 17.8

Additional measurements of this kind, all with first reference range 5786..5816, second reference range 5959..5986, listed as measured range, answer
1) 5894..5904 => 1.2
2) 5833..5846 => 0.0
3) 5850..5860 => 0.1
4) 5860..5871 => 0.1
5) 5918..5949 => 0.1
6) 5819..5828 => -0.2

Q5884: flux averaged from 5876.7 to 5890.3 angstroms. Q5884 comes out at 18.1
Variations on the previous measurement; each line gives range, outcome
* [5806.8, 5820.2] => 19.6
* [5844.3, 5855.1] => 19.7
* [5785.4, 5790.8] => 19.2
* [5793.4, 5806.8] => 19.6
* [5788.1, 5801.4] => 19.3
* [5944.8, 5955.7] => 19.3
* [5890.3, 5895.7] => 15.5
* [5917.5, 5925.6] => 19.8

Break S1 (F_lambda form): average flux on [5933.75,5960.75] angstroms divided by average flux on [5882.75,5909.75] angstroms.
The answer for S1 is 1.11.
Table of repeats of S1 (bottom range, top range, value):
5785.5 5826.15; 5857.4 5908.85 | 0.94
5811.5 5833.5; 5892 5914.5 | 0.93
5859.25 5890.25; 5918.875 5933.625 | 1.04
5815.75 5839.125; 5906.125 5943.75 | 1.01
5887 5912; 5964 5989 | 1.12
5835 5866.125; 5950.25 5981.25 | 1.01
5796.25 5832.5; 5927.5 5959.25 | 0.98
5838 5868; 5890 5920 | 0.95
